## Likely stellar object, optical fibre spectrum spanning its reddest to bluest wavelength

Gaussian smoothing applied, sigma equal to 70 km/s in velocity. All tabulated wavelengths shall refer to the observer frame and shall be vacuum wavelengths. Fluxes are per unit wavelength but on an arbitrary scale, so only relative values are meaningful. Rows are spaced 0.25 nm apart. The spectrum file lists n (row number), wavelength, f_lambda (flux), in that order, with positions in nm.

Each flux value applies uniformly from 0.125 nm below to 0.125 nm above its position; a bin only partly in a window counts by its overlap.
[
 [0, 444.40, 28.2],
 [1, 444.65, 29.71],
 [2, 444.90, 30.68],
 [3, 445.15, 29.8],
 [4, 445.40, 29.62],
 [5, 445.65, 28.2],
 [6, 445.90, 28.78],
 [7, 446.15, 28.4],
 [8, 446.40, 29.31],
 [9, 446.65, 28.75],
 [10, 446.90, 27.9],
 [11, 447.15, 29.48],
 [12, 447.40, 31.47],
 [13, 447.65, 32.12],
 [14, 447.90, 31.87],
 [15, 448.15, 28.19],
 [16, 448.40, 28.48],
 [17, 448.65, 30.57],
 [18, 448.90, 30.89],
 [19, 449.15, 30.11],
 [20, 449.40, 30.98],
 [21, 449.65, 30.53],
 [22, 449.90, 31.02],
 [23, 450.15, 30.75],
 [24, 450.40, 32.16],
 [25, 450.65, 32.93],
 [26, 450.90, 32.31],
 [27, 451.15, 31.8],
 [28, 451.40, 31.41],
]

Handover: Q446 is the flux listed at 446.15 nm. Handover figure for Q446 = 28.4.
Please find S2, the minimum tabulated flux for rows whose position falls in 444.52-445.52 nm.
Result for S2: 29.62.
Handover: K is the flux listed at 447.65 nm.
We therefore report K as 32.12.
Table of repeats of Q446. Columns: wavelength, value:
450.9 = 32.31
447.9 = 31.87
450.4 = 32.16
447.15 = 29.48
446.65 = 28.75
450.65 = 32.93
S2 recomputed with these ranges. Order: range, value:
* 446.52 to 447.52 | 27.9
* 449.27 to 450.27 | 30.53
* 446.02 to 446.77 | 28.4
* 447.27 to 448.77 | 28.19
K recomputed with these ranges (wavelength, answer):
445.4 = 29.62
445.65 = 28.2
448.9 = 30.89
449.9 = 31.02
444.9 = 30.68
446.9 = 27.9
